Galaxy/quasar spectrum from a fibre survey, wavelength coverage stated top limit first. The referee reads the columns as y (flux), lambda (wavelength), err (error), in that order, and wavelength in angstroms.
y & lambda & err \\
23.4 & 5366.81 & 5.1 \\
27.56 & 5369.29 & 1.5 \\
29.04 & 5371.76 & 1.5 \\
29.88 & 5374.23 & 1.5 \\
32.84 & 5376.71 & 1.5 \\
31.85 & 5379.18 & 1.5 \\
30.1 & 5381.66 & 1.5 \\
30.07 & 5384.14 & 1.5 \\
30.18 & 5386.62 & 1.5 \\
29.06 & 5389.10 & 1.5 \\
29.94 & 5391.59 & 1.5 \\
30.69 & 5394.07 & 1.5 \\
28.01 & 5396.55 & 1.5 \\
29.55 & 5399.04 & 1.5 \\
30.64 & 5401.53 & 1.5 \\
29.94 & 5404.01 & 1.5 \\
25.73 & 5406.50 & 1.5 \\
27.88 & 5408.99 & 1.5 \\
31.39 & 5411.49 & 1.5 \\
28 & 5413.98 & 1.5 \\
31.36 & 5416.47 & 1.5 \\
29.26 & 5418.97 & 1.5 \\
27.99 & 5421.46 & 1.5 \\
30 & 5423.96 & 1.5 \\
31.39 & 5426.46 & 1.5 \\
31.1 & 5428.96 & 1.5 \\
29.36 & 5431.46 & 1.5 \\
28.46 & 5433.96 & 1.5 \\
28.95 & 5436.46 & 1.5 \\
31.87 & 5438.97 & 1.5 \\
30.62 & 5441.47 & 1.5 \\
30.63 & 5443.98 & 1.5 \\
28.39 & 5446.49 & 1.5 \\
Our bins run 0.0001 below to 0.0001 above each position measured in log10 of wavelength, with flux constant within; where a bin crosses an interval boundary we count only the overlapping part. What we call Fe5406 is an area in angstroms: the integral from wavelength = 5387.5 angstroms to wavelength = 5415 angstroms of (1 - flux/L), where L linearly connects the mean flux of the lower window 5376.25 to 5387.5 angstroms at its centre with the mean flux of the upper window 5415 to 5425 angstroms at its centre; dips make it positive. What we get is 1.0 angstroms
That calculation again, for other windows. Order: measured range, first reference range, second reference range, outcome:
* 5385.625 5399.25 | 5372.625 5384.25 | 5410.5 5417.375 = 0.5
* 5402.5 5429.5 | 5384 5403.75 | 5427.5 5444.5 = 0.5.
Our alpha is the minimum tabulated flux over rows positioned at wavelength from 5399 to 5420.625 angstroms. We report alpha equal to 25.73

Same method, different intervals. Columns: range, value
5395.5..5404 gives 28.01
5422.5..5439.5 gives 28.46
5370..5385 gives 29.04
